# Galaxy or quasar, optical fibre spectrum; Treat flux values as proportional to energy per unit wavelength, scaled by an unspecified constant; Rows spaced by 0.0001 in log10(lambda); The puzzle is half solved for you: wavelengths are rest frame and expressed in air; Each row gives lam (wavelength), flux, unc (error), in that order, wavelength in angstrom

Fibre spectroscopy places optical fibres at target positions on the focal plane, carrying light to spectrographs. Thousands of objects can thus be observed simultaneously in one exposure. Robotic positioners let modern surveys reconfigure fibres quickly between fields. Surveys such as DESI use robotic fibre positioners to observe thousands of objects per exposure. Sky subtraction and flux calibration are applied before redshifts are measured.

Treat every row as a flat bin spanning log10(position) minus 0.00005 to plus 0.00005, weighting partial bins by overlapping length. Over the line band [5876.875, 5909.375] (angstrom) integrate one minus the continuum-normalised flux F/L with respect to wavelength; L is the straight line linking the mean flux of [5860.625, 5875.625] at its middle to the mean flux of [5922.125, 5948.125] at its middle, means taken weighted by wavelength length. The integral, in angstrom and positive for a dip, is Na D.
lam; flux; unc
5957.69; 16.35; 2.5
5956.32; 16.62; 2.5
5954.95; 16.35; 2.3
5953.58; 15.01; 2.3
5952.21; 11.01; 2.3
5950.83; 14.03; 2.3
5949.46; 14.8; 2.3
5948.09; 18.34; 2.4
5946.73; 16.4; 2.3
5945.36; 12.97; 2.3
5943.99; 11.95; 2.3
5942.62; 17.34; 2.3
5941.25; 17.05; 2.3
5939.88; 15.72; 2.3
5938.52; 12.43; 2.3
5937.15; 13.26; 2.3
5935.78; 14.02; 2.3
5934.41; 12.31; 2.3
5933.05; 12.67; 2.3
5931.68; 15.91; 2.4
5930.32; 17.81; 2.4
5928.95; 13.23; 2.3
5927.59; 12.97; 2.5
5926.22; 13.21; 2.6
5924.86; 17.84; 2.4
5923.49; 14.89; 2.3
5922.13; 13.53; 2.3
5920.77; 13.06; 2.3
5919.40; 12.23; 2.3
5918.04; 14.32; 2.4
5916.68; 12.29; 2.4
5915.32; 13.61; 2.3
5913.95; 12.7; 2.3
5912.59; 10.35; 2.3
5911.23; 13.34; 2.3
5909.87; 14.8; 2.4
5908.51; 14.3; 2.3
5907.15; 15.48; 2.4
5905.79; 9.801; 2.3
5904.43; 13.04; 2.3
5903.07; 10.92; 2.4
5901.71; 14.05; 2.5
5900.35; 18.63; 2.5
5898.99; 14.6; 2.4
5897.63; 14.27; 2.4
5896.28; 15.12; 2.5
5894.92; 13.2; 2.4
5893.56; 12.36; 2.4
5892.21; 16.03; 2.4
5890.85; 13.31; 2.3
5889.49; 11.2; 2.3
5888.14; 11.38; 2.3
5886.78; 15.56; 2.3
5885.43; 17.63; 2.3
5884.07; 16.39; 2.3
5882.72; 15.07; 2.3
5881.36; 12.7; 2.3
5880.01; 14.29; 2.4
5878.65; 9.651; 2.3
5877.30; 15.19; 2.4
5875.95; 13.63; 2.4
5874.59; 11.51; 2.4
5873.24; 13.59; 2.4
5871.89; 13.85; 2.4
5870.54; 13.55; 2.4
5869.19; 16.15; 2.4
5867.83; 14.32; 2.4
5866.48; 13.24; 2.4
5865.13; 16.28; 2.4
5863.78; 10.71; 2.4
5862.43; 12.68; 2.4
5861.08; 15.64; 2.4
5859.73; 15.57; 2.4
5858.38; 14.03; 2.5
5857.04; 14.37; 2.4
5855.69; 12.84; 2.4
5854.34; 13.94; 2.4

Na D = 0.35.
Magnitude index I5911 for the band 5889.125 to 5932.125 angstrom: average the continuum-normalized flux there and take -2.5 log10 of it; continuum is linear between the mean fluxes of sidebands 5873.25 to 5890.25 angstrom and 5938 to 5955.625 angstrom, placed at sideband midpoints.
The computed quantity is 0.030 mag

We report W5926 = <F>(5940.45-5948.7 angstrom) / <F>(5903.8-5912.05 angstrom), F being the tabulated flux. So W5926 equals 1.17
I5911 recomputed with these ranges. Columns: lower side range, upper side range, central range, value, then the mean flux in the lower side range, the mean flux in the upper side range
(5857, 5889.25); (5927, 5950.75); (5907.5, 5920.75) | 0.10 mag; 14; 14.7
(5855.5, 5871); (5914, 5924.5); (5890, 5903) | -0.05 mag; 14.2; 13.5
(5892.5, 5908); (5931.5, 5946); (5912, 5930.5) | 0.03 mag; 13.8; 14.1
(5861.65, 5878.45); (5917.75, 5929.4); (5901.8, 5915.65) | 0.08 mag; 13.6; 13.9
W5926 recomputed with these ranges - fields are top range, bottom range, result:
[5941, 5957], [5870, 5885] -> 1.11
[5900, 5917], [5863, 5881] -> 0.98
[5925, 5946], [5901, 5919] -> 1.10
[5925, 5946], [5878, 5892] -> 1.04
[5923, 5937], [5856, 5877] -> 1.03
